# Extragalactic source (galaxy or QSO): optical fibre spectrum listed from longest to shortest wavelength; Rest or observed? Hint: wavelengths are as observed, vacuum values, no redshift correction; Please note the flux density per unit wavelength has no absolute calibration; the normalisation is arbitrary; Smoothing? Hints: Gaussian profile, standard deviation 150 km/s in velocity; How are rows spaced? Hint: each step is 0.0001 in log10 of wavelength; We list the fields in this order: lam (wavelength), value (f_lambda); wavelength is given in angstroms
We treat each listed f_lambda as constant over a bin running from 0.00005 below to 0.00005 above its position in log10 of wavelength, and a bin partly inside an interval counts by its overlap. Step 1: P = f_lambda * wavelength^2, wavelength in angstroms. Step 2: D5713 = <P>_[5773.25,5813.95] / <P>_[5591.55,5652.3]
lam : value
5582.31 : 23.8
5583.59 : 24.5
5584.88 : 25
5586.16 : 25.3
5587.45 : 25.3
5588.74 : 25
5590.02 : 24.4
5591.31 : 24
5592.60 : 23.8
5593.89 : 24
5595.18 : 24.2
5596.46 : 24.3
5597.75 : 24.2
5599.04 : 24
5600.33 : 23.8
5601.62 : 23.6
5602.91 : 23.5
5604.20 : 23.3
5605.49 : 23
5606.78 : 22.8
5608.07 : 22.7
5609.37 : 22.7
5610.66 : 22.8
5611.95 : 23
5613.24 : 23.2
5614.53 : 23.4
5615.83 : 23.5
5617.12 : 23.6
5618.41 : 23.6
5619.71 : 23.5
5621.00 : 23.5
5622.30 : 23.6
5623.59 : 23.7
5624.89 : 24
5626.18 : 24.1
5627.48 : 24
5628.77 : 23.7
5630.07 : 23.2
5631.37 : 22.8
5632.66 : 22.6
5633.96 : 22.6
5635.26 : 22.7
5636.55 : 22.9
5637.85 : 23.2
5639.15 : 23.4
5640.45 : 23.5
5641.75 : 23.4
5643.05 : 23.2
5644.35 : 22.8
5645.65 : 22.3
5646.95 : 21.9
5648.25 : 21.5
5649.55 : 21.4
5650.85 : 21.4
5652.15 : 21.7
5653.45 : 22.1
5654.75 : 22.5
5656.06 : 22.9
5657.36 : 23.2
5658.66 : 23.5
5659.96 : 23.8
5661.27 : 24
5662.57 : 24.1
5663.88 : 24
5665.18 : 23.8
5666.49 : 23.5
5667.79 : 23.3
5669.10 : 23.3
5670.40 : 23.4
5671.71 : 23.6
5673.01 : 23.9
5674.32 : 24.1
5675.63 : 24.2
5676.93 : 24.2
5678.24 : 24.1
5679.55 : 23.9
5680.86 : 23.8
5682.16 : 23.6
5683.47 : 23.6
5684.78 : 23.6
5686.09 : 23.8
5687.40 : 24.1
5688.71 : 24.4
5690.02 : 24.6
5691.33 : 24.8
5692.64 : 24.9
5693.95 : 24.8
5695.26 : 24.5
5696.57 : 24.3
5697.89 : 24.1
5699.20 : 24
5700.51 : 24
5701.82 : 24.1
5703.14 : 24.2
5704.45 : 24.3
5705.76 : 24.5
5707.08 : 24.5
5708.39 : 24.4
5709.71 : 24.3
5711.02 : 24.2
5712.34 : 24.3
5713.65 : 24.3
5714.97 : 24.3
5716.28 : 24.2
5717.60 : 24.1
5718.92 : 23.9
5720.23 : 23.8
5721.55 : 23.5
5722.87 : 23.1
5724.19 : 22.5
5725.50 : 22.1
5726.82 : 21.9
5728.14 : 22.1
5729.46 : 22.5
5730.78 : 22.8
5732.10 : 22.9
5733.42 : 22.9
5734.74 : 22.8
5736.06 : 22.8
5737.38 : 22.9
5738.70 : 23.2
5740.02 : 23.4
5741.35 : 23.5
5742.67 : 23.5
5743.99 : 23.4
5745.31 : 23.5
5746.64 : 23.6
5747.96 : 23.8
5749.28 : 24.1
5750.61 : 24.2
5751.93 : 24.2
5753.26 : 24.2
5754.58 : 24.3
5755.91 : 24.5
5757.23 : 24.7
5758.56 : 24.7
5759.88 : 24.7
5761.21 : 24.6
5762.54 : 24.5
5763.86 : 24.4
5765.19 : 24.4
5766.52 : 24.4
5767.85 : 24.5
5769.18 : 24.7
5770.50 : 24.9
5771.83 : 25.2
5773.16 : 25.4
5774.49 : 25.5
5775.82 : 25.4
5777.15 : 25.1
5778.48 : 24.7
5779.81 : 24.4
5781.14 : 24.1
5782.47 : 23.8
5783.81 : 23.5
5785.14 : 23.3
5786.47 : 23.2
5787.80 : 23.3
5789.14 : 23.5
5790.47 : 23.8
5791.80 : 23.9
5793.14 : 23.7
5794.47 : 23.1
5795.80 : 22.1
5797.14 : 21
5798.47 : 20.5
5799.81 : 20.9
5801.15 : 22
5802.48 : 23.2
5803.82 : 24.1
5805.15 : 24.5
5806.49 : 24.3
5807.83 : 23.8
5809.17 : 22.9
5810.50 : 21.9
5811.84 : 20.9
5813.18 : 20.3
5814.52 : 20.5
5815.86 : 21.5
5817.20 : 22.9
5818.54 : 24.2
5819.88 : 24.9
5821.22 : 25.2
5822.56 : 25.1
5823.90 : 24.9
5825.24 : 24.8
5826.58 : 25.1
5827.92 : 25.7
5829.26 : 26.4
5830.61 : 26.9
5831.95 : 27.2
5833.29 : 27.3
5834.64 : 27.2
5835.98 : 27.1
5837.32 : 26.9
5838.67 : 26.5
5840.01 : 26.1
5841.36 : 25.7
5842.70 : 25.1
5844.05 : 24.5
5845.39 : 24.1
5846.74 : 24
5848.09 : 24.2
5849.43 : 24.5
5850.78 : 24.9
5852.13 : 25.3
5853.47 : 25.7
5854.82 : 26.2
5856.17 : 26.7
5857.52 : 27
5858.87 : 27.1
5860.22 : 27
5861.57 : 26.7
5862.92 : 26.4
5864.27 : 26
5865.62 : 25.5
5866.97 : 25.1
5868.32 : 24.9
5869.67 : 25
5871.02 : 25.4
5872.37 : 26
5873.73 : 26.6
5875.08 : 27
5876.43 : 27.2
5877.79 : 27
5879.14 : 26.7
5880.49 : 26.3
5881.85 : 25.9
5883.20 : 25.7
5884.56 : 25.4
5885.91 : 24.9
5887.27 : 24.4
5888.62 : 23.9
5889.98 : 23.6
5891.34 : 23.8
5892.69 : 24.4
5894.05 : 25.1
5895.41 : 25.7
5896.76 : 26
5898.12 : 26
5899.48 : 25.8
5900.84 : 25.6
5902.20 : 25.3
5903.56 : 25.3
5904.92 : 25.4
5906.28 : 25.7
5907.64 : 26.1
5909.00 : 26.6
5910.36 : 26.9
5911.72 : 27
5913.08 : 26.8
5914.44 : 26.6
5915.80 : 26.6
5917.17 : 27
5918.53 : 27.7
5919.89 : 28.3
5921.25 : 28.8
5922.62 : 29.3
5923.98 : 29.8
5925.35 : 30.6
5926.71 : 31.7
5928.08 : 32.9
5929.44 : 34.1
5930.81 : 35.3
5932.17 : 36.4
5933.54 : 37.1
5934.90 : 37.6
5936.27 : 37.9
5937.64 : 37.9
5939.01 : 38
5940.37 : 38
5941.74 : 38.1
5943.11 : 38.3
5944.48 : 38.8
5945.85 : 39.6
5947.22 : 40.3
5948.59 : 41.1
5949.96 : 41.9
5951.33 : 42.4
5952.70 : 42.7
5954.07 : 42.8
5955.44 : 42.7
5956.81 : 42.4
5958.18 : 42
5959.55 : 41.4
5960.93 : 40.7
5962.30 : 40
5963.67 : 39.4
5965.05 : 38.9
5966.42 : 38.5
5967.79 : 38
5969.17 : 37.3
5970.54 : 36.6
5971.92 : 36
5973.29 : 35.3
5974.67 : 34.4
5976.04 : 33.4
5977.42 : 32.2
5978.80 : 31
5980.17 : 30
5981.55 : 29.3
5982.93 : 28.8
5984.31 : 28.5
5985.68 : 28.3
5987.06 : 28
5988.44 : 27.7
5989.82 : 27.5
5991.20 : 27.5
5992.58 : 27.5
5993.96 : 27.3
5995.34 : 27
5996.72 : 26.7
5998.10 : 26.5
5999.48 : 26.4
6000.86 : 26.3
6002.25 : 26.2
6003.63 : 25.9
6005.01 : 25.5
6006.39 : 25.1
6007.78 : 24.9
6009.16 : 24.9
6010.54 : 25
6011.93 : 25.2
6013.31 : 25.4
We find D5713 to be 1.06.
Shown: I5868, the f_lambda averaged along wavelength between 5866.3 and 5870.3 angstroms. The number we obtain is 25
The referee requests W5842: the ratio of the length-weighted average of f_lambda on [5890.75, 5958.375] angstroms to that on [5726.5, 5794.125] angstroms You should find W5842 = 1.4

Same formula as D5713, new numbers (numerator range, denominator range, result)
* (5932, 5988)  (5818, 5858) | 1.51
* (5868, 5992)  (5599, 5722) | 1.47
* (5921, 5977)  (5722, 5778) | 1.69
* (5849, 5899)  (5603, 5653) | 1.22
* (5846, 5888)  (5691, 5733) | 1.14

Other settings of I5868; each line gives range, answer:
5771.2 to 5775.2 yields 25.4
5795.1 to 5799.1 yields 21.2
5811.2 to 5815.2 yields 20.5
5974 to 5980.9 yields 32.2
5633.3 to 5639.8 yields 23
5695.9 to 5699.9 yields 24.1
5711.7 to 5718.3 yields 24.2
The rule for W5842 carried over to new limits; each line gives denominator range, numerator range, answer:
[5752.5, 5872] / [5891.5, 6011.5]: 1.30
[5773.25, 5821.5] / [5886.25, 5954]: 1.34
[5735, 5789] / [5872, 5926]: 1.09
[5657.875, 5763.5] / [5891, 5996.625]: 1.37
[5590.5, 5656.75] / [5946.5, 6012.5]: 1.42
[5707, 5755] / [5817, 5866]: 1.10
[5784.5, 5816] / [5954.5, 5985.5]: 1.60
